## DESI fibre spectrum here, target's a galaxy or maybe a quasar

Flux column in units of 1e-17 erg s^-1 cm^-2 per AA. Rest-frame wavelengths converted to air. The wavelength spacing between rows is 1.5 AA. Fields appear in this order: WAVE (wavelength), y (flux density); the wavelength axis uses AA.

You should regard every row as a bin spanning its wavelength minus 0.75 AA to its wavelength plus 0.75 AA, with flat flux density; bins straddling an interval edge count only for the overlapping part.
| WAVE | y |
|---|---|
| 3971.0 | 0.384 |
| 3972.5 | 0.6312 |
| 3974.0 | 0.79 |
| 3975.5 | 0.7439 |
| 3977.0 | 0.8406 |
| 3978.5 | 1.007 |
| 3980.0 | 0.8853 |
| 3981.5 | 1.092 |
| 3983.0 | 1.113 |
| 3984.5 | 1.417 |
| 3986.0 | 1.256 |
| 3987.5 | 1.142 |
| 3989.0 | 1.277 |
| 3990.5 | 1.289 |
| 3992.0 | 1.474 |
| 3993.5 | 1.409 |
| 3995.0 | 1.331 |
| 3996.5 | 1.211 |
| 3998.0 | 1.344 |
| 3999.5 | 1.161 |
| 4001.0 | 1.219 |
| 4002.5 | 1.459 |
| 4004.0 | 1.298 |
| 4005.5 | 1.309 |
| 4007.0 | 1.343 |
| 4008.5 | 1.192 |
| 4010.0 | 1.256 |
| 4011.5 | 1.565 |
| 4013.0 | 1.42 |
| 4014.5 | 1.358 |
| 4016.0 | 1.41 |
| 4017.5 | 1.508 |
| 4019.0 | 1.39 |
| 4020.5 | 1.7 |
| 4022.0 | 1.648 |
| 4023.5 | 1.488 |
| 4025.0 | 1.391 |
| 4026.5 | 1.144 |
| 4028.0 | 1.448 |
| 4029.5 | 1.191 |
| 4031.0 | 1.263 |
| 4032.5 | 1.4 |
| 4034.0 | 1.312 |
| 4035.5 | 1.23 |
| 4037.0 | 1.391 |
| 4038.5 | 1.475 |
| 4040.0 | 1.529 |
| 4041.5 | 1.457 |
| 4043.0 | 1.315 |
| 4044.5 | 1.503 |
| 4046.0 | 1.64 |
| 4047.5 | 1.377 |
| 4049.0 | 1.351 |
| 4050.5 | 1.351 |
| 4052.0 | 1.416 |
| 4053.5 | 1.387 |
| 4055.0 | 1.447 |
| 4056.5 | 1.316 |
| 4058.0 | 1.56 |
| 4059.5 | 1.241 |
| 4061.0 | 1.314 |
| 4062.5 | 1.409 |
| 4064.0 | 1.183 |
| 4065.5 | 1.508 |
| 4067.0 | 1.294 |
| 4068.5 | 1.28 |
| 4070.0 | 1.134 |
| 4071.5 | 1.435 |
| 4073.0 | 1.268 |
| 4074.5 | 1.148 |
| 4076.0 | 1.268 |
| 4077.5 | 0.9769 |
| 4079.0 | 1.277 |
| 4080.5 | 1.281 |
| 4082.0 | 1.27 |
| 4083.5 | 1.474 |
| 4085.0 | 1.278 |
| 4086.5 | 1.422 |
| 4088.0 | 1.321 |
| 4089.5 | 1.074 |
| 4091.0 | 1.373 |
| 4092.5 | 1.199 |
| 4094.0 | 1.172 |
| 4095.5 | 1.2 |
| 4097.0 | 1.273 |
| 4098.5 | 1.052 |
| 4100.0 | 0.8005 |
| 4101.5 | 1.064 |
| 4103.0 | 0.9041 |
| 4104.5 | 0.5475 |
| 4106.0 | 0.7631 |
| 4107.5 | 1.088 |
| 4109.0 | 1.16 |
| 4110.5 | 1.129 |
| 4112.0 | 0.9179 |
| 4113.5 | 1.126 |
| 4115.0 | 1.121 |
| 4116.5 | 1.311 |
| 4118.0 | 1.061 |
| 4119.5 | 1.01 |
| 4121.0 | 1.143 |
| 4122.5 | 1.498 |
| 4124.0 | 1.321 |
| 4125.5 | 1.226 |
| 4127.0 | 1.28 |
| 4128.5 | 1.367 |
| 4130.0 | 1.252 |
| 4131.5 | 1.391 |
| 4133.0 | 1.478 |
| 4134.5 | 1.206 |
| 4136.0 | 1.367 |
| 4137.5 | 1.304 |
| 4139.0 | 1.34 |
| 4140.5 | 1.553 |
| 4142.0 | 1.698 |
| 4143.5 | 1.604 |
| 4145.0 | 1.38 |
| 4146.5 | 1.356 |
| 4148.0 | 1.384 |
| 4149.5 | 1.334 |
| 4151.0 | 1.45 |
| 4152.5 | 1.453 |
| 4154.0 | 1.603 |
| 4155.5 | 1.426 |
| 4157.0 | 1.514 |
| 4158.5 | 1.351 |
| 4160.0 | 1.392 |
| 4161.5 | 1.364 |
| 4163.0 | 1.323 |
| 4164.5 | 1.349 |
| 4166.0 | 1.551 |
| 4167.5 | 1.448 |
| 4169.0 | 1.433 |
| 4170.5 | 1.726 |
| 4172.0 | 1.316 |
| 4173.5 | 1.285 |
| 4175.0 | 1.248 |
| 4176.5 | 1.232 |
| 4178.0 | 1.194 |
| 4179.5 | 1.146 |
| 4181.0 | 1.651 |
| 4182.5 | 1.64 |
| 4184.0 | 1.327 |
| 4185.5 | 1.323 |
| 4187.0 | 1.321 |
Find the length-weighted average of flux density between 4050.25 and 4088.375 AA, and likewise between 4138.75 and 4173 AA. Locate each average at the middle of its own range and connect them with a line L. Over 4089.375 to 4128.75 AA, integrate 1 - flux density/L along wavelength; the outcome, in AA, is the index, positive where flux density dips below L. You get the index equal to 7.5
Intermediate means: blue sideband 1.32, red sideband 1.45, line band 1.12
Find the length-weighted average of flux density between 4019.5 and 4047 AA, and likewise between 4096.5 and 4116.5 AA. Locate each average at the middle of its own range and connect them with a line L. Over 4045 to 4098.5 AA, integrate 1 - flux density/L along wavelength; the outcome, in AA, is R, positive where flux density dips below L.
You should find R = -4.9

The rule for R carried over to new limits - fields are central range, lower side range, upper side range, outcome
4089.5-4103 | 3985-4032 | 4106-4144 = 1.7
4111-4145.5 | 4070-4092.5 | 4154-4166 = 1.4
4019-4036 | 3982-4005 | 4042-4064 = -0.5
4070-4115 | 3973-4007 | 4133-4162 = 6.5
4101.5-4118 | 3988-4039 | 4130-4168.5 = 4.6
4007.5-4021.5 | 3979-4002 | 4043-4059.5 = -1.2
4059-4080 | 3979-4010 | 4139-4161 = 1.4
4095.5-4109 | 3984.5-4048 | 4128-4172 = 4.2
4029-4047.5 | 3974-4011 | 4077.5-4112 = -3.5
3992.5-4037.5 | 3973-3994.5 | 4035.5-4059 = -3.2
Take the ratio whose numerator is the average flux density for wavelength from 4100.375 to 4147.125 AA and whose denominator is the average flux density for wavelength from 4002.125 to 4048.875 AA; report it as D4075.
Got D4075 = 0.87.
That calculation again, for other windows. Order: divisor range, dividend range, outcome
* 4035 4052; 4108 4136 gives 0.86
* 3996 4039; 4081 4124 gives 0.83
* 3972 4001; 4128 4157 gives 1.25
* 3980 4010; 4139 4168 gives 1.14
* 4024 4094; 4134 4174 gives 1.07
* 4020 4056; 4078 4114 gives 0.80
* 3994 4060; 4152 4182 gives 1.01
